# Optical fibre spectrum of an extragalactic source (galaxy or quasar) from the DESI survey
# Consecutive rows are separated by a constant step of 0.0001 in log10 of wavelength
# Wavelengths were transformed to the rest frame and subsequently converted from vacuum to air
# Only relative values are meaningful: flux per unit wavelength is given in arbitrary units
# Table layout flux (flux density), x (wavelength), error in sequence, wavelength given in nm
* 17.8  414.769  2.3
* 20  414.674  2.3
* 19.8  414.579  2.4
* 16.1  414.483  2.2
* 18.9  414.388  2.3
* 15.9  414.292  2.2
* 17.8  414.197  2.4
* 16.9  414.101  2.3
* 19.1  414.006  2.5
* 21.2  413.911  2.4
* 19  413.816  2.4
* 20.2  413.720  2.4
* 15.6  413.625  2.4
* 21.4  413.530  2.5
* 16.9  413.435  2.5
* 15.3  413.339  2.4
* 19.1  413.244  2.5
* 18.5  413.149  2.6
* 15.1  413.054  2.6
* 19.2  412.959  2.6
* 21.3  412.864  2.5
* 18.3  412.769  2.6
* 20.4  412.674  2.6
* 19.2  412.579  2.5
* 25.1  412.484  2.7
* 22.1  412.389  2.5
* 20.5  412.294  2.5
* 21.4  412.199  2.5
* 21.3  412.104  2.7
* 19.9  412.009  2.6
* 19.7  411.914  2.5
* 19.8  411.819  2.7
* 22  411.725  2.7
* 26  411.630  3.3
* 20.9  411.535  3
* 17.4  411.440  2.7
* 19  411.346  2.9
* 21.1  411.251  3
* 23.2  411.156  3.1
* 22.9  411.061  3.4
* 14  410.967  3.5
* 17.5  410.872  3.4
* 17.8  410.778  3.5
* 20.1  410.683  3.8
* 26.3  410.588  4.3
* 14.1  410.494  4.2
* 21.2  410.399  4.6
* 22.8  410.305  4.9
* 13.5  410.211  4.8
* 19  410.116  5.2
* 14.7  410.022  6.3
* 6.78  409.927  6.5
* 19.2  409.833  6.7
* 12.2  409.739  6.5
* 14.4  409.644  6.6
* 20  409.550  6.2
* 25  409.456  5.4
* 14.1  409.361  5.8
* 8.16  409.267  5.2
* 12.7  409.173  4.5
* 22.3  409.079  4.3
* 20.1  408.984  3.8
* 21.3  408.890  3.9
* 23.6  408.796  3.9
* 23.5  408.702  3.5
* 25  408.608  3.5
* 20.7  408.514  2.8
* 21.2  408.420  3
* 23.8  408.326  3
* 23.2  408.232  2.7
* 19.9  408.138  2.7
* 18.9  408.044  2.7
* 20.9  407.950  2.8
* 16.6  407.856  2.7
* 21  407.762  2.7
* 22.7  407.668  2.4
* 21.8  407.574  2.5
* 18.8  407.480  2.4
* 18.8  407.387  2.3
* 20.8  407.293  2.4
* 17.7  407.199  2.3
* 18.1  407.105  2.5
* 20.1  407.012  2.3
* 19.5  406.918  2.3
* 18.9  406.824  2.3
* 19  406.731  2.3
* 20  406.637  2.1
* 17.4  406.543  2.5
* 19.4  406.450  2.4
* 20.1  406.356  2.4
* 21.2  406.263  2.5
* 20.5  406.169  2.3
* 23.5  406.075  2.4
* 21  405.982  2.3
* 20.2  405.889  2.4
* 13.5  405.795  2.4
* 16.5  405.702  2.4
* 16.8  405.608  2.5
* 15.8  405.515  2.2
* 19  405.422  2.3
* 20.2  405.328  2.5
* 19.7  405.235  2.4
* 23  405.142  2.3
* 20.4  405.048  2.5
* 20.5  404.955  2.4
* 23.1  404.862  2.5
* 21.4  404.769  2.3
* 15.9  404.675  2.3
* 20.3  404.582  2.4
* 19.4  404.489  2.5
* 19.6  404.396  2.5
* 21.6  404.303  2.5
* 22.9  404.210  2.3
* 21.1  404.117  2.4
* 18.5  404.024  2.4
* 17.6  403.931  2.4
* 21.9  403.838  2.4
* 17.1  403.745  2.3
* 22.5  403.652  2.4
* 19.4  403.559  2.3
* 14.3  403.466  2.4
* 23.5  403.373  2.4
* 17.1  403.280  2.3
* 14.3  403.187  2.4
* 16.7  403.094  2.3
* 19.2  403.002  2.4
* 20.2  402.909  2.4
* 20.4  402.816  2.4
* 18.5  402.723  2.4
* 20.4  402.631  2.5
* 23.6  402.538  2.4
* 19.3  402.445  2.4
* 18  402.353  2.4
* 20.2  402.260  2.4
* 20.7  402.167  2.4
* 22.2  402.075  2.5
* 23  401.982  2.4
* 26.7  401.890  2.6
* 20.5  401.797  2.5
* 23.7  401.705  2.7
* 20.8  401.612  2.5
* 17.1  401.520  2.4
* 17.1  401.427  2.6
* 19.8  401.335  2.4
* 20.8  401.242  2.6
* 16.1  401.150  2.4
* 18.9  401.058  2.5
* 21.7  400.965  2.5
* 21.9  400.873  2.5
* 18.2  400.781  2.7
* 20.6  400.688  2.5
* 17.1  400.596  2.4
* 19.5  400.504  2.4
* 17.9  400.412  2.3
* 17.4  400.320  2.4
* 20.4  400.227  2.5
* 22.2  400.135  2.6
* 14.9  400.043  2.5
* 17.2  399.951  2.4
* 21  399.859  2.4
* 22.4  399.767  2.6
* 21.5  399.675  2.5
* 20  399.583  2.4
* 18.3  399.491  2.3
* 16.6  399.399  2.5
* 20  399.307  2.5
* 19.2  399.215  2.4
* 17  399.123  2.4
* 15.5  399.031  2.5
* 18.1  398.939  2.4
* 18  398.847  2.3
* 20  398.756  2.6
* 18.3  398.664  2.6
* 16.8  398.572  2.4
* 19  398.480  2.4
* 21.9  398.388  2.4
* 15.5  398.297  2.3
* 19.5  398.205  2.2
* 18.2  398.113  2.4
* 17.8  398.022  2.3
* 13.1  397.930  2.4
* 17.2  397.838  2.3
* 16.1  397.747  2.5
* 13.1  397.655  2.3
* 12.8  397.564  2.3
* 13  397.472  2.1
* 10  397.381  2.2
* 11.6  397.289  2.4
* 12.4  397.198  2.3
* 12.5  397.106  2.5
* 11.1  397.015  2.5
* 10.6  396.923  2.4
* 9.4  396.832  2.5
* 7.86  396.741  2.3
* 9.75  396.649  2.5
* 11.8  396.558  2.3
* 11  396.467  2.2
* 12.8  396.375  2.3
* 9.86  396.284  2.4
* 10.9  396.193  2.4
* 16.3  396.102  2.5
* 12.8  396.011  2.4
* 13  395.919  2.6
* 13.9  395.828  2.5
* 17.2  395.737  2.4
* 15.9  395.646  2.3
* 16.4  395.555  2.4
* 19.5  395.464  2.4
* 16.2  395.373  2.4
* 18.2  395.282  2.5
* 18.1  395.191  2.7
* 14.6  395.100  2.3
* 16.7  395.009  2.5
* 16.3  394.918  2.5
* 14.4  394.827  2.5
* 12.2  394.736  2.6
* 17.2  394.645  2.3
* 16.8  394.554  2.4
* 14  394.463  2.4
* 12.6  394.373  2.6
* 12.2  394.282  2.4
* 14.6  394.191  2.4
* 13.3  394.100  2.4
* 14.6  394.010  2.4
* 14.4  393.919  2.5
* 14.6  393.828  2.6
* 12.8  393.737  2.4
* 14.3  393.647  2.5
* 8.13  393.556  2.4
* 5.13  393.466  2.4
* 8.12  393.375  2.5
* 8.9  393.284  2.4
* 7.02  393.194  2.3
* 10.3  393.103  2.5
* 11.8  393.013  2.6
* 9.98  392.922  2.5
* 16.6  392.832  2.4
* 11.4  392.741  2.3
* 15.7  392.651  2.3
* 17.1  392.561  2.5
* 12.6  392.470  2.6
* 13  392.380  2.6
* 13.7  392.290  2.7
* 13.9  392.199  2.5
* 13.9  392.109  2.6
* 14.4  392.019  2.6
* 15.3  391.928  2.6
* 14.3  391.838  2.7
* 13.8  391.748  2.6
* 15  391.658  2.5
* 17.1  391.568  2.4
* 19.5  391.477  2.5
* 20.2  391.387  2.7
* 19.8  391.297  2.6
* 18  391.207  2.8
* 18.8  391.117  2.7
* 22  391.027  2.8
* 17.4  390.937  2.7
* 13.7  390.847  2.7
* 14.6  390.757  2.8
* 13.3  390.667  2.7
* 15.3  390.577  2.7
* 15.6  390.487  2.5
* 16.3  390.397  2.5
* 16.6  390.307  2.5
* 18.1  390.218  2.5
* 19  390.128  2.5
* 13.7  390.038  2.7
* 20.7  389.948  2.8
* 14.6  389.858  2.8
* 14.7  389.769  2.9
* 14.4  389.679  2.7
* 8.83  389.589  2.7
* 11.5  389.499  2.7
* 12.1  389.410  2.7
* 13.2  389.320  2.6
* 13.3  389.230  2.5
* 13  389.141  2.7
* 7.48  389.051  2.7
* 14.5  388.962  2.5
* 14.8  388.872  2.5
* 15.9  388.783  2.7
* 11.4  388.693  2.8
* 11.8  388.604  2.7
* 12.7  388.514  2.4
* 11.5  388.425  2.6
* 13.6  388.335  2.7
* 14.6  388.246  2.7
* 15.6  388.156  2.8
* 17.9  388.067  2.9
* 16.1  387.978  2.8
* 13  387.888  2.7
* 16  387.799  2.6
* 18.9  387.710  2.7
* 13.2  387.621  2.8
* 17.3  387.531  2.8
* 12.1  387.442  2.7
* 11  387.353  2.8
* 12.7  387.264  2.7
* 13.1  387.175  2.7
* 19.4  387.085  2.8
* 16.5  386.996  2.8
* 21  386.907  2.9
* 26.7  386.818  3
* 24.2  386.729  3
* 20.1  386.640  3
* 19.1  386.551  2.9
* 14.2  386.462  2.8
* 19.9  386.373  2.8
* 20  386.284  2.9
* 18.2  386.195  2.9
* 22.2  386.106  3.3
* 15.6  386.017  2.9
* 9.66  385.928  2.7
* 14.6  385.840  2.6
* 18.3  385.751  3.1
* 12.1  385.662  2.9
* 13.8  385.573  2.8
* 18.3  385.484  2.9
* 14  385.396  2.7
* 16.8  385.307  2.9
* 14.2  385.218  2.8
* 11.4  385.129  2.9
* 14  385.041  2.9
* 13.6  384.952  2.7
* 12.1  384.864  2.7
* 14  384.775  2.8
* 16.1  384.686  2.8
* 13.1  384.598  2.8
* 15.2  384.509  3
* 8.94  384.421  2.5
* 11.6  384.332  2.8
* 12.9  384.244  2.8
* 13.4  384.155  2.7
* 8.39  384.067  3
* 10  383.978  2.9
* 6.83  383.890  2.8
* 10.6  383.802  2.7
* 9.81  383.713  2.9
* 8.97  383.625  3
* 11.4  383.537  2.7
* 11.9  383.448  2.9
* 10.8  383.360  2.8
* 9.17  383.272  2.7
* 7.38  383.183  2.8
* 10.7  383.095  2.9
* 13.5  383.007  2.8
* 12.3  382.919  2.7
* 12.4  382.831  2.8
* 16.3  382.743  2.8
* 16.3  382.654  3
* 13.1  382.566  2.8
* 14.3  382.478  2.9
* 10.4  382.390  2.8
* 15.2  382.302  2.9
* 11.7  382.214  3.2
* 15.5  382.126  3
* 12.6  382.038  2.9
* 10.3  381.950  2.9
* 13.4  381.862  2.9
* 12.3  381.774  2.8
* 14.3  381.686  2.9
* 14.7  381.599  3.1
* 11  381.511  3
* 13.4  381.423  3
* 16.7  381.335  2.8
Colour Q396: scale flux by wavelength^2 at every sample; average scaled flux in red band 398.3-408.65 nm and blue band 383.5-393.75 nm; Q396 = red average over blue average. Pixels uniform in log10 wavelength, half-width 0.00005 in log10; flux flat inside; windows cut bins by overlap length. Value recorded 1.47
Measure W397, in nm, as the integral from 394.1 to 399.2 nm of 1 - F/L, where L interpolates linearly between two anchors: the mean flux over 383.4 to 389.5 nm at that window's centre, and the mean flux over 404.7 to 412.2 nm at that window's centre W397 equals 0.60 nm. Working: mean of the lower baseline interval 14.4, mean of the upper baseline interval 19.5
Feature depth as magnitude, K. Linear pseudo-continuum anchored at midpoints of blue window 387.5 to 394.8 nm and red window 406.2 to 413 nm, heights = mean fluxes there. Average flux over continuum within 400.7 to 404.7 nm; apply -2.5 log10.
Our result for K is -0.132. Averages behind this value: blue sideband 14.3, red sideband 19.6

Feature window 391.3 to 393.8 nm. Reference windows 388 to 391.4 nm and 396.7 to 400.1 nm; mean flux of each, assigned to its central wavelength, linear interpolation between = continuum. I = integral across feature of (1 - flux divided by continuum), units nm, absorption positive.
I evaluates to 0.35 nm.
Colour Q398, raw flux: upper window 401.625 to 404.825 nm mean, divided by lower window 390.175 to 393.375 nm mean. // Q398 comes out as 1.3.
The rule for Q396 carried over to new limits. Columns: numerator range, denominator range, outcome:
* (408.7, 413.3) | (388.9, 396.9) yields 1.48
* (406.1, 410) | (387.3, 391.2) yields 1.44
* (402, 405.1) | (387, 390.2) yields 1.51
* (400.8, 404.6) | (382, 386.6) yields 1.63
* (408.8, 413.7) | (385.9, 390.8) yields 1.37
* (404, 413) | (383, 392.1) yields 1.48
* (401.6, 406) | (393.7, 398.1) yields 1.49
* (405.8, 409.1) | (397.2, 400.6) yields 1.23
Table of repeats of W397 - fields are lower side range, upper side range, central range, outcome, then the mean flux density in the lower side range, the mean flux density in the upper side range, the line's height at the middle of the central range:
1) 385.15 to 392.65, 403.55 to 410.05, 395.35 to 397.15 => 0.446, 15.6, 19.4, 17.2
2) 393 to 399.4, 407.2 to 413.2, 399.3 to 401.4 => -0.462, 14.2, 19.6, 15.8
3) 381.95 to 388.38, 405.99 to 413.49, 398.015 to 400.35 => -0.201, 14.3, 19.5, 17.3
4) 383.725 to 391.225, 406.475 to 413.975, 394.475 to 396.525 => 0.187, 14.9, 19.4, 16.5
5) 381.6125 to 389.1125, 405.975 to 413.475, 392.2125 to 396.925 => 0.842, 14.1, 19.5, 16.1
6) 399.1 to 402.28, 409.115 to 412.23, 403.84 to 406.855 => -0.078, 19.8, 18.4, 19.2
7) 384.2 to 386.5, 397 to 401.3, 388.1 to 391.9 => 0.165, 14.8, 17.6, 15.7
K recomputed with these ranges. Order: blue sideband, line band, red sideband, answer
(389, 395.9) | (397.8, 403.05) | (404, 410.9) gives -0.13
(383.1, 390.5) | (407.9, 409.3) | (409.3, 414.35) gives -0.12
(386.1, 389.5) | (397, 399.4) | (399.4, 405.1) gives 0.16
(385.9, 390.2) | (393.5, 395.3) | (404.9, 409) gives 0.18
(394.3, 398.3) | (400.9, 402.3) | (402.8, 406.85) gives -0.19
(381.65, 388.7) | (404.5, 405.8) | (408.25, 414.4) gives -0.07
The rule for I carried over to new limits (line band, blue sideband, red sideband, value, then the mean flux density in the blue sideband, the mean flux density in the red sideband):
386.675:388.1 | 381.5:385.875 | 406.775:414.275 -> -0.34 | 12.7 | 19.3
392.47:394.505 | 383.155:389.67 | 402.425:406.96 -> 0.51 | 14.1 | 19.5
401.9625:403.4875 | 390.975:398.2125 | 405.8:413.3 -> -0.23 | 14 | 19.6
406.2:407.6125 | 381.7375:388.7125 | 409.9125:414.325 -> -0.09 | 14.1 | 19.3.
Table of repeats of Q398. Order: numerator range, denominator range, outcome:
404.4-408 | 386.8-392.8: 1.29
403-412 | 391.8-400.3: 1.31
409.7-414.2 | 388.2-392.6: 1.28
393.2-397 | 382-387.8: 0.93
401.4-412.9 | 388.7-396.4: 1.37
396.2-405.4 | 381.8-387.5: 1.29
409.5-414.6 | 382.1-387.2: 1.33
